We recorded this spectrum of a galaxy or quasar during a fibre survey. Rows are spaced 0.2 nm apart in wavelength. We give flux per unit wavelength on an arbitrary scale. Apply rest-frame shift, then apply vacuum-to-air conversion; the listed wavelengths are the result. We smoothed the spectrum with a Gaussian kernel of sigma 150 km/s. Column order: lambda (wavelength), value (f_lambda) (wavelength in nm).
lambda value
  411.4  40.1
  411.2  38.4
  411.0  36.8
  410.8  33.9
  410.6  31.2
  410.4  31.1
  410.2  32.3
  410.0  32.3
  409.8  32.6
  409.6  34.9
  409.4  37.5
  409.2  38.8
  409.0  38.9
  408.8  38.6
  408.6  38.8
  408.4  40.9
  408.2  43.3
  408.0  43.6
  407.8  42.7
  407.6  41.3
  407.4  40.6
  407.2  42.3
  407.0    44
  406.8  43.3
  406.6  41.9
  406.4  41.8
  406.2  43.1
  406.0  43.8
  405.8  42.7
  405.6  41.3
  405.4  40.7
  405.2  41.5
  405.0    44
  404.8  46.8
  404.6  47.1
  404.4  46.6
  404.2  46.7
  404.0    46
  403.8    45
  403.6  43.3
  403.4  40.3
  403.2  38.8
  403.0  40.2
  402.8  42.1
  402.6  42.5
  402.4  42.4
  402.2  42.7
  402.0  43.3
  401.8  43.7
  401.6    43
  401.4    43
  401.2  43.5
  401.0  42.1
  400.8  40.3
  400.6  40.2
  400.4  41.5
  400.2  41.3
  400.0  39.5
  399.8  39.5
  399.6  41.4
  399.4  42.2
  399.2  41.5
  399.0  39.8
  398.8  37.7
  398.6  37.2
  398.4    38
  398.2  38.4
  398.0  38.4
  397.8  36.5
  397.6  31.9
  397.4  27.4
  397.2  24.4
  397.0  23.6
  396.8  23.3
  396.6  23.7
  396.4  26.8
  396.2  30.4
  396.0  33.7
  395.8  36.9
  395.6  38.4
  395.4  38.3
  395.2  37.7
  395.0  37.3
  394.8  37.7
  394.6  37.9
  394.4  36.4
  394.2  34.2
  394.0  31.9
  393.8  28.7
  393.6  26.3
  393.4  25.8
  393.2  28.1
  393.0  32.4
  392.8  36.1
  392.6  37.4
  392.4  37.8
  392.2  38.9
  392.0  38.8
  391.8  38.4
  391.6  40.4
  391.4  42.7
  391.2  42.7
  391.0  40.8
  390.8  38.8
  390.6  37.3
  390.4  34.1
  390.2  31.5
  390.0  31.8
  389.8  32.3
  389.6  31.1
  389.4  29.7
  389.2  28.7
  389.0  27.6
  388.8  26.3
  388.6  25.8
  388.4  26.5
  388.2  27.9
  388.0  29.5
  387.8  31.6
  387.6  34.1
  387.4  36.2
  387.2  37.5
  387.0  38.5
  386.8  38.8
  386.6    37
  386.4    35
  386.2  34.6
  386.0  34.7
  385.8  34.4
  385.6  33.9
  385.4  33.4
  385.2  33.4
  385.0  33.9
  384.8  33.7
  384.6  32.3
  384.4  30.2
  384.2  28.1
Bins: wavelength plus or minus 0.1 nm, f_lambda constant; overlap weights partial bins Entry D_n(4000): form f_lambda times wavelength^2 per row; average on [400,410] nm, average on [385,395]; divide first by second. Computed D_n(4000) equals 1.33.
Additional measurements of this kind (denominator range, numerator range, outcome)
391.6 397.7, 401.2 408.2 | 1.38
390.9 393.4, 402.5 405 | 1.24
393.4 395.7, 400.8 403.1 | 1.27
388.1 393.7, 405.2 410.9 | 1.28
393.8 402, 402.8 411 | 1.16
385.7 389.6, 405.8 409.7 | 1.41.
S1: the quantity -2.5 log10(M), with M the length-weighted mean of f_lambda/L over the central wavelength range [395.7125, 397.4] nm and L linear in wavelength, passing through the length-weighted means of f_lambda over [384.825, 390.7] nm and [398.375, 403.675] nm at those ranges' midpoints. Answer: 0.35 mag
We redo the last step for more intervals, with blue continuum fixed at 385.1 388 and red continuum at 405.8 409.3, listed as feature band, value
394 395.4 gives 0.03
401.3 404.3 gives -0.07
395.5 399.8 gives 0.14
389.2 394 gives 0.06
